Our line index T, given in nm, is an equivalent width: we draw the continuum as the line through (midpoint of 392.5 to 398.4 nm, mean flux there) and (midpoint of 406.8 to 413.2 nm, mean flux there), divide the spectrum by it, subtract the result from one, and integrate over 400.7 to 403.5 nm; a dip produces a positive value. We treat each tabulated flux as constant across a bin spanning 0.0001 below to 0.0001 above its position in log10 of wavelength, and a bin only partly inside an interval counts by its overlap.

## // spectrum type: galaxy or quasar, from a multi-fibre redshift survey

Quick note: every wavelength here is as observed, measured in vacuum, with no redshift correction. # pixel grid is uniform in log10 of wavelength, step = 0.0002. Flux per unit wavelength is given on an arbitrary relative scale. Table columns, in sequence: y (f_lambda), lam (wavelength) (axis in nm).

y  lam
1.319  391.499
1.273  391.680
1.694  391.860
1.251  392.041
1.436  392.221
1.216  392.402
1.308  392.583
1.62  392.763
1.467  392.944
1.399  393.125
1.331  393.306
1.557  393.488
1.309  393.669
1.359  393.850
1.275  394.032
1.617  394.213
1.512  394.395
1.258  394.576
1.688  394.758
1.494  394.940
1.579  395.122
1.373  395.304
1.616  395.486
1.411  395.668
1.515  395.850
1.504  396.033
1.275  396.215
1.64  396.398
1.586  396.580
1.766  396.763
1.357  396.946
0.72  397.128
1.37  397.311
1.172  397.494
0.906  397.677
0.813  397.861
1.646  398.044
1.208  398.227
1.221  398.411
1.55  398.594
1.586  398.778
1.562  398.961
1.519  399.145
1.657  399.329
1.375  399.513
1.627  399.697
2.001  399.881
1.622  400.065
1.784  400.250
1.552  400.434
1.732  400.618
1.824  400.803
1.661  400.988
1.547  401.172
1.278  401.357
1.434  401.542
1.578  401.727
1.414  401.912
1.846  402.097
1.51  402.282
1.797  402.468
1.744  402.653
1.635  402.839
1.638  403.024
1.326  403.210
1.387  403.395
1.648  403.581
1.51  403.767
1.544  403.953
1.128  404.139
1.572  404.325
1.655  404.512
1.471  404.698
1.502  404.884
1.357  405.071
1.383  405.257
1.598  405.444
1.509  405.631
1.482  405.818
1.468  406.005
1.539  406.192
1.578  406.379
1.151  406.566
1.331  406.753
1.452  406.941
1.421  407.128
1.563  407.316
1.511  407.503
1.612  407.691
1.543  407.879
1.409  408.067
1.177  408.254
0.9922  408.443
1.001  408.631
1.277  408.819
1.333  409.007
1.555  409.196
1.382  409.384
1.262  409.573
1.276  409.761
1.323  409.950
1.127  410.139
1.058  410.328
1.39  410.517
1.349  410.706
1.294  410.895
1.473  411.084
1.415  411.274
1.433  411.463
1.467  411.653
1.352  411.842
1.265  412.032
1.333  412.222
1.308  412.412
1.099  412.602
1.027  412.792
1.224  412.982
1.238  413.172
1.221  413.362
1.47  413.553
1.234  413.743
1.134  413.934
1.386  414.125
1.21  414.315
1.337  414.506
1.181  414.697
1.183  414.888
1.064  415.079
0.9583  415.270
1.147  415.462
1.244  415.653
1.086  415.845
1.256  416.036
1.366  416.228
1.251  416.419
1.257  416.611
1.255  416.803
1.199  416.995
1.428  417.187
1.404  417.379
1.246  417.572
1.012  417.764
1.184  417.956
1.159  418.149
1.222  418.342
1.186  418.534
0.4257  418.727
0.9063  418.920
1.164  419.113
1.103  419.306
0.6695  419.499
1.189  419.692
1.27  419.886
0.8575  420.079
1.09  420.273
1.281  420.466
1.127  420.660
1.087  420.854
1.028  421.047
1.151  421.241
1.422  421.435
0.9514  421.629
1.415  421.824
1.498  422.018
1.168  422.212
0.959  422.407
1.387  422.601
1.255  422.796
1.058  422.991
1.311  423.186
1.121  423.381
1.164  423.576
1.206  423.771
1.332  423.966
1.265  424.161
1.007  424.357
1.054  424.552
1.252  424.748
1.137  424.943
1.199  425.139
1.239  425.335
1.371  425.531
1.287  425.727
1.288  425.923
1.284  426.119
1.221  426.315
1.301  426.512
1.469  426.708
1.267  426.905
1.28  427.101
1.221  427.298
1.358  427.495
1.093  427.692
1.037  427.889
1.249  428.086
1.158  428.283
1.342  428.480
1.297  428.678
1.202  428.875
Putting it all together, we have -0.44 nm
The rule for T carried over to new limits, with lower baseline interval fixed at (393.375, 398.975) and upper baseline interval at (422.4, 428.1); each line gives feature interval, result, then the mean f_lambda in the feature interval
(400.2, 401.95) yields -0.27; 1.58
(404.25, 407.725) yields -0.36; 1.48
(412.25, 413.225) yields 0.08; 1.19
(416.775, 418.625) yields 0.06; 1.23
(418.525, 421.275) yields 0.50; 1.03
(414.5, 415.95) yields 0.17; 1.14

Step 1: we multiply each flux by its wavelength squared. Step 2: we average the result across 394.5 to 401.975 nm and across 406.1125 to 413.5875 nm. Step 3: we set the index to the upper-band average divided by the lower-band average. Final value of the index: 0.95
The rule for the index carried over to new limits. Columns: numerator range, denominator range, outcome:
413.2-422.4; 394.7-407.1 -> 0.85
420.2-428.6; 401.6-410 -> 0.92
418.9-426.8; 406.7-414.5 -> 0.96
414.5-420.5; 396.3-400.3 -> 0.87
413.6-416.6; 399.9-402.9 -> 0.79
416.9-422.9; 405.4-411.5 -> 0.88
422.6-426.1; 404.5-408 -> 0.90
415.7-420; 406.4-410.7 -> 0.90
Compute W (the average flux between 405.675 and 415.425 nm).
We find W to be 1.31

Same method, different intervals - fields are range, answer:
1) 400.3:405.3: 1.55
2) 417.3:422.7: 1.13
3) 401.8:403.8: 1.59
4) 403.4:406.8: 1.47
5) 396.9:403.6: 1.49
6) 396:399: 1.34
